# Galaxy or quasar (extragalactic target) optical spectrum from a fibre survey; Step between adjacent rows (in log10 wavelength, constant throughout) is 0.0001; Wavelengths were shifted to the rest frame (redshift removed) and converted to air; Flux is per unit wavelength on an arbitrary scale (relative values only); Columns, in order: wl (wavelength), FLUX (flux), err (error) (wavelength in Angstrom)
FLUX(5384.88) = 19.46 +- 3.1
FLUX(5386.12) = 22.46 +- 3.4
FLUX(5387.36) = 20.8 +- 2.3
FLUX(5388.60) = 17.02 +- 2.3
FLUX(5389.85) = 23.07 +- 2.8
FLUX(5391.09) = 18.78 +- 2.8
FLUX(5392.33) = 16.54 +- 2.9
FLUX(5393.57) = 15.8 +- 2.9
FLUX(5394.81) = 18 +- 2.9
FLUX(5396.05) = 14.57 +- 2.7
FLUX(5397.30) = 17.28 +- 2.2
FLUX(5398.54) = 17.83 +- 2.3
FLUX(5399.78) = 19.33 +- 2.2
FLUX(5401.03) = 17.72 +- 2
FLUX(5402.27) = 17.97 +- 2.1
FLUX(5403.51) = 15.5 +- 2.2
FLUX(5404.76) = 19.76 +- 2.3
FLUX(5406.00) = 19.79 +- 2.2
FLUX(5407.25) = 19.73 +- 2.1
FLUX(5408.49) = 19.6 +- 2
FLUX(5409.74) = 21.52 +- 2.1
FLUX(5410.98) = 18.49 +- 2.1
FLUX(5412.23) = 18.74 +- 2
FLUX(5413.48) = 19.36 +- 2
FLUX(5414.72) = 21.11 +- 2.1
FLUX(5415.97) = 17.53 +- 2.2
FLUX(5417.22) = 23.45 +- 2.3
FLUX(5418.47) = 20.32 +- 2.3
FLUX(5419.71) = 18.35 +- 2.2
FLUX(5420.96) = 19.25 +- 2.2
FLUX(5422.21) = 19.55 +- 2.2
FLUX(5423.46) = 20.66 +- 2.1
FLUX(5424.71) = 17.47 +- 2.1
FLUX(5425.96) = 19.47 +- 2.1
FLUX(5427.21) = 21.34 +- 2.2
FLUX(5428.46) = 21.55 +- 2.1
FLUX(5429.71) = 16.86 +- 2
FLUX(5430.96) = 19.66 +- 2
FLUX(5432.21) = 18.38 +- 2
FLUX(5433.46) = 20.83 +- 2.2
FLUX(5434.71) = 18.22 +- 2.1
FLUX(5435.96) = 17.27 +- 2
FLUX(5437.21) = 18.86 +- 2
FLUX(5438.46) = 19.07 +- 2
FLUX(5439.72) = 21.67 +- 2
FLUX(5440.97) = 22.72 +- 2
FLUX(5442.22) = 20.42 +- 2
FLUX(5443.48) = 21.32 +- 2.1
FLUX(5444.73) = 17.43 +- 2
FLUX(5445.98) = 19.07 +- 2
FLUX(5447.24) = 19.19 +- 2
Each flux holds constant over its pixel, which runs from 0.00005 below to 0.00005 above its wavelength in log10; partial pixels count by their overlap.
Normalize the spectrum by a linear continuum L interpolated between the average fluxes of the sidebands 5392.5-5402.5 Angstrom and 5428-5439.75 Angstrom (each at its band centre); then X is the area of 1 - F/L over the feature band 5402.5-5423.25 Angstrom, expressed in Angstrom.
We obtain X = -1.7 Angstrom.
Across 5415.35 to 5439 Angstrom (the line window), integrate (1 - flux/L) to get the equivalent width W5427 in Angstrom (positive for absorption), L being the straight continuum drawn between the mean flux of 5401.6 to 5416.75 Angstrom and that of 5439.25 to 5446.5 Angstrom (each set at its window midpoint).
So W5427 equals 0.54 Angstrom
